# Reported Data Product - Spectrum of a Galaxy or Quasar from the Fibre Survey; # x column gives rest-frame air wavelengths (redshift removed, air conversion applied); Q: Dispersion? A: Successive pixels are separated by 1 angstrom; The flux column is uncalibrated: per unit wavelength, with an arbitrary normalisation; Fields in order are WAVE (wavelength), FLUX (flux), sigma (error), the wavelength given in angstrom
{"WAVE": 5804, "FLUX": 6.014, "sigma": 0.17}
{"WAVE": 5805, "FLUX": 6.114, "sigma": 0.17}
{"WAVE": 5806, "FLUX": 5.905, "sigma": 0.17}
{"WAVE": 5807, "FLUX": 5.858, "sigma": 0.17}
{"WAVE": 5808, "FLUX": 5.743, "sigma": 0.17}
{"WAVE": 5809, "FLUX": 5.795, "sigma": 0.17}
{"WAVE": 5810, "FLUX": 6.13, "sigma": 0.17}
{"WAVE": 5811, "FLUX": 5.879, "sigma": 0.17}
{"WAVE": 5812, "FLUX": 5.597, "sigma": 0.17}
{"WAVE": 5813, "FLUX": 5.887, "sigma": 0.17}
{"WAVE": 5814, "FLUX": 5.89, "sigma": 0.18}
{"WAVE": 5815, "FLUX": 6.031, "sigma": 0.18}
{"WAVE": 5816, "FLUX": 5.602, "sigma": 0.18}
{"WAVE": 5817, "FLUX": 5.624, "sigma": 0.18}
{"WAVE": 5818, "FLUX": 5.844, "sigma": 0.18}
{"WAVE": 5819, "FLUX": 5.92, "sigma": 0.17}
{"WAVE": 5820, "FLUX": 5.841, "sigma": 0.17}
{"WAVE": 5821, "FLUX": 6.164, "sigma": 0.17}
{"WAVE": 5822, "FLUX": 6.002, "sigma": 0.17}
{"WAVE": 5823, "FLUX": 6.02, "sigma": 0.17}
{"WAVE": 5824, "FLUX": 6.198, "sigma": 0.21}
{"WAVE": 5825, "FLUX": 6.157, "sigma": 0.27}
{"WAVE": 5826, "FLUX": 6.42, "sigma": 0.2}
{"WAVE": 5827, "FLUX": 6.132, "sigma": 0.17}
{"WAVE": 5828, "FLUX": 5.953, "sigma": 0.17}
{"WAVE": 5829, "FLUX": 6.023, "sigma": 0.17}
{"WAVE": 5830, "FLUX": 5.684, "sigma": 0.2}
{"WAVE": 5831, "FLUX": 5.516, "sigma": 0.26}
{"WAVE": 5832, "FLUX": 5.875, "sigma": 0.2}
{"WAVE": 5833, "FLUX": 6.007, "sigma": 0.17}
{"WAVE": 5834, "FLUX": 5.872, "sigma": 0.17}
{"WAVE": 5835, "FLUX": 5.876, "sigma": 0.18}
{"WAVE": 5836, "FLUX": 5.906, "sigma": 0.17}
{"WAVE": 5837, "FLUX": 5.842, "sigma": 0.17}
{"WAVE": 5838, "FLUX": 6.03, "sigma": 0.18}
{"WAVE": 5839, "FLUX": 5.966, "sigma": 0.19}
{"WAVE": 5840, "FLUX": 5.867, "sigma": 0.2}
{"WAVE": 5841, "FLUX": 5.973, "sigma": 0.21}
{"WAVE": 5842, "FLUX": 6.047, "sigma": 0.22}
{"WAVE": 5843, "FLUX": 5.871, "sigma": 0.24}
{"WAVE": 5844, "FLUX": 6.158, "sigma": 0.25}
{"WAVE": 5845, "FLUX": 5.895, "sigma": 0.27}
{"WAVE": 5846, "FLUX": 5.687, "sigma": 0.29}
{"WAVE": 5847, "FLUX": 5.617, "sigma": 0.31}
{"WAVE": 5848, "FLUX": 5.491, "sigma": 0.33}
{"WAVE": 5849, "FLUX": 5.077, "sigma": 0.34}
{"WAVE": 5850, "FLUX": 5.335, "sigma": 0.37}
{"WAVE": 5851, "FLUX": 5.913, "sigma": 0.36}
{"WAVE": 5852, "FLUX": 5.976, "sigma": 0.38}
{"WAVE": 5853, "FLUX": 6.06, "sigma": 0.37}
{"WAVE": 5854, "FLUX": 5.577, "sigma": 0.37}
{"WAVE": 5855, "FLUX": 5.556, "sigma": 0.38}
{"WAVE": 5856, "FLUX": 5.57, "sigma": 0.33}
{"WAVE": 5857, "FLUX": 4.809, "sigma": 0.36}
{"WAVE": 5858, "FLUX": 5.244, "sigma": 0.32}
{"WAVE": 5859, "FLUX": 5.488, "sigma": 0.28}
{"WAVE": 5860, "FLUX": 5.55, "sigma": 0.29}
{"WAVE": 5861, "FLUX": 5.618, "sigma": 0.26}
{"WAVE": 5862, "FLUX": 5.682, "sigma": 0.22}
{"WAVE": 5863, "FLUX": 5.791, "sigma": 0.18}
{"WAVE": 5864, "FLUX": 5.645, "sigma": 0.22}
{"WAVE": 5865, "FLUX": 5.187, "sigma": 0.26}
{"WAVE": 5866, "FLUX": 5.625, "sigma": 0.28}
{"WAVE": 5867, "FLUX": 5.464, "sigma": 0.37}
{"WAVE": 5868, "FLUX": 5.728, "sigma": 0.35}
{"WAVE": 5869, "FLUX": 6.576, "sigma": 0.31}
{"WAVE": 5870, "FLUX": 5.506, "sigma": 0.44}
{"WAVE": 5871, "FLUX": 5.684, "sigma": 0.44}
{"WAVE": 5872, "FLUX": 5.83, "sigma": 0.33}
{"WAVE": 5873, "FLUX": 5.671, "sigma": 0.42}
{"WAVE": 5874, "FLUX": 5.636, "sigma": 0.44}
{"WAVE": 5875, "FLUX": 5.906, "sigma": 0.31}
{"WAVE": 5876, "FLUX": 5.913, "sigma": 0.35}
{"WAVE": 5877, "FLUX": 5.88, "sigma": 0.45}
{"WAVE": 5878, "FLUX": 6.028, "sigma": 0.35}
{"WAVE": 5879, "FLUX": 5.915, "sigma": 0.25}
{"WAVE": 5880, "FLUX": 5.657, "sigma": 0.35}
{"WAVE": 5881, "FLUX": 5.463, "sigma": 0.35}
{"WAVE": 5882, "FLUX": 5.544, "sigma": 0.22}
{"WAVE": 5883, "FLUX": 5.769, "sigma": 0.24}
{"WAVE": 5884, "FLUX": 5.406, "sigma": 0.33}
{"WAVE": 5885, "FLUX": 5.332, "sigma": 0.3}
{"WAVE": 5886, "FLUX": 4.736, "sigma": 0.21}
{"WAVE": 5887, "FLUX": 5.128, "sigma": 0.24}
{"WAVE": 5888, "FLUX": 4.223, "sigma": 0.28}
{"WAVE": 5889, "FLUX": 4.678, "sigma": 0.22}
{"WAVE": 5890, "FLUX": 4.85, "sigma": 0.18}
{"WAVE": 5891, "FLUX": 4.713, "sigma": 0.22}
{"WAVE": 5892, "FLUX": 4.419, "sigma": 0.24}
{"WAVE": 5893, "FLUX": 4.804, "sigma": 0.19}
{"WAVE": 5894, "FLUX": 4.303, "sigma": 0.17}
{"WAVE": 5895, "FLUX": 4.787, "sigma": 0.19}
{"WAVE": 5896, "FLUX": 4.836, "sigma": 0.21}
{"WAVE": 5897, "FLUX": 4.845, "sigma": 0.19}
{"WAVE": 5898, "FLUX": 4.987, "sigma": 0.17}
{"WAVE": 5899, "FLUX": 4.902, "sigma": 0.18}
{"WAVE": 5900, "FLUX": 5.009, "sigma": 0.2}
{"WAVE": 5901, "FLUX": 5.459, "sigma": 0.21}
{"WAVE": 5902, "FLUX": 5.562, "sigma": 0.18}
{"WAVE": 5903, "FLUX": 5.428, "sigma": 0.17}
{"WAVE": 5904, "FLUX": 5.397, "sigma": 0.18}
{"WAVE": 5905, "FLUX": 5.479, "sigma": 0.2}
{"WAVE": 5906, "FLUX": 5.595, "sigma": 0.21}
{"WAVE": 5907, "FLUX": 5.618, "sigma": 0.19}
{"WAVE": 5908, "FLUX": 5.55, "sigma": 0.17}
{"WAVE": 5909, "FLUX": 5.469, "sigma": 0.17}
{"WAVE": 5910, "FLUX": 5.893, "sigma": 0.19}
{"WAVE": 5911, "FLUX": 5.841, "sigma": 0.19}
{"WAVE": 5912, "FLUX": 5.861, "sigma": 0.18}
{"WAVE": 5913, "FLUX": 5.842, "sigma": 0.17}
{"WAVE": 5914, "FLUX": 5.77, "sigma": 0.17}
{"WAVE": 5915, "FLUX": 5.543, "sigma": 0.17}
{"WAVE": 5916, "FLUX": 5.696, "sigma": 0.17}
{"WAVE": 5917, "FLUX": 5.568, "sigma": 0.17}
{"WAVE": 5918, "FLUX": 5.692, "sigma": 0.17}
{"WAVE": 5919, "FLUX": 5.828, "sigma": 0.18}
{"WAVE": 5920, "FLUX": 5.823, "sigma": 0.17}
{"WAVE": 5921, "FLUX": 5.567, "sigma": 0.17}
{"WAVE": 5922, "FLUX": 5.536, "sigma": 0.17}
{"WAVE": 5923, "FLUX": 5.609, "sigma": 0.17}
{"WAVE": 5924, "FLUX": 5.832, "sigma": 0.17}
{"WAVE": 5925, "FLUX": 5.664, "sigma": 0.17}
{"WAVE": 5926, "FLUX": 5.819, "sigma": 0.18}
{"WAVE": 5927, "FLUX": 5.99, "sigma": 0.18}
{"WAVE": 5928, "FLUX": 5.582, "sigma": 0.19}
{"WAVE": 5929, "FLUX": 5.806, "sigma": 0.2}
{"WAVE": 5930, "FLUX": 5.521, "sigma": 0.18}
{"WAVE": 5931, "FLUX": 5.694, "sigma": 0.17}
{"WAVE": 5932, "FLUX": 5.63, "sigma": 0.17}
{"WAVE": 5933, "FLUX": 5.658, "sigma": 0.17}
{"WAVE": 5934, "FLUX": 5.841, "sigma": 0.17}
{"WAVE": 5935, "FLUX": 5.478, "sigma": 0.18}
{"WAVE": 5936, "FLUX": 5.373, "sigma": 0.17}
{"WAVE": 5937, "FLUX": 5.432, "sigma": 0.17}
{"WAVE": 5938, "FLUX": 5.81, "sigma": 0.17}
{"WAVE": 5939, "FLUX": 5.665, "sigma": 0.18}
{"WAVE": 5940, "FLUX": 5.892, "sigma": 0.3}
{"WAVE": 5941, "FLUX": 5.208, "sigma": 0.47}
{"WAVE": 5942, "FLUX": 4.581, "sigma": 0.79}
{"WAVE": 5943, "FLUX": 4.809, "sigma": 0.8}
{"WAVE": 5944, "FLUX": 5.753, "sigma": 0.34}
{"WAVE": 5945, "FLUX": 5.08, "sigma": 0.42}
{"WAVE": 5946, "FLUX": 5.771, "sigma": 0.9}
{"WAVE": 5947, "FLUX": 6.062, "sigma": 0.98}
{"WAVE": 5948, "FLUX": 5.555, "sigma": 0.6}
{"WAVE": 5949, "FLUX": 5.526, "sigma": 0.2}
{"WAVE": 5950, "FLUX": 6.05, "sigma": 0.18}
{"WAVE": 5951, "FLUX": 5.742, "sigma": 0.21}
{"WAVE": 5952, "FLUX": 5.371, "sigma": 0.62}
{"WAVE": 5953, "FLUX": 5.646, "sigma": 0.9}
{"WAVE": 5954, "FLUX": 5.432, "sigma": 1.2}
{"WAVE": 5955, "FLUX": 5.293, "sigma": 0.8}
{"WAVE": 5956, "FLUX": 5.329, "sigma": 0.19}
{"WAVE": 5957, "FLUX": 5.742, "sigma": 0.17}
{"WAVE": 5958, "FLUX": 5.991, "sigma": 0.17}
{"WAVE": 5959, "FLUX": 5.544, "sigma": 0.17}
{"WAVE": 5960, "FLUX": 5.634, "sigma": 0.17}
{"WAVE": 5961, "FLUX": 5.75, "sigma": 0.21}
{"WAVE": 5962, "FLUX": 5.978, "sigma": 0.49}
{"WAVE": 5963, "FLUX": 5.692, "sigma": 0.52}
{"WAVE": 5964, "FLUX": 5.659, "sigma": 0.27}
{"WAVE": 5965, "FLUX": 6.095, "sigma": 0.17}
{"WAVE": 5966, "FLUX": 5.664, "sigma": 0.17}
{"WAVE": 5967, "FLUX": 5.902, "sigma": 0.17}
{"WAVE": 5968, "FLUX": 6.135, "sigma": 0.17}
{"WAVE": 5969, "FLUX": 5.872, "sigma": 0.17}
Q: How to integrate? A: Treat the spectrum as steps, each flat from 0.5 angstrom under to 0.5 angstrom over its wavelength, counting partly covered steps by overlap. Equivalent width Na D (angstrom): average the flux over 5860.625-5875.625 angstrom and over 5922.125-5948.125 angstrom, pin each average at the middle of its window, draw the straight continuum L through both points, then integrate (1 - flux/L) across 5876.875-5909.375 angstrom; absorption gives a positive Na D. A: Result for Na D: 2.7 angstrom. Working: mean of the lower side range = 5.71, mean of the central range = 5.2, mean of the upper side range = 5.58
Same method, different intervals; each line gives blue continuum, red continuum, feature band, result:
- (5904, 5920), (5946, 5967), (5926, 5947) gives 0.5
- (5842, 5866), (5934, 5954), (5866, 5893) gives 0.7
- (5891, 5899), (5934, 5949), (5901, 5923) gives -2.8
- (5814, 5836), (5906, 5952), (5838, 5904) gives 3.9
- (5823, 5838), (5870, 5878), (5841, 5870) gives 1.0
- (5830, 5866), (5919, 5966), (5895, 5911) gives 0.9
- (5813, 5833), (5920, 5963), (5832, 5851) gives 0.3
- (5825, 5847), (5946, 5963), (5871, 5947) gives 4.1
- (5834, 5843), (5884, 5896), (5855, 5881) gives -2.0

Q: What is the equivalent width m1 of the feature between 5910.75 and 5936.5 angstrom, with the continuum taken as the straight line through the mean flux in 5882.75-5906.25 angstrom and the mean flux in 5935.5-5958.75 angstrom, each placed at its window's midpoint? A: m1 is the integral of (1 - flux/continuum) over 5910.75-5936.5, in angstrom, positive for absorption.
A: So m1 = -1.9 angstrom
